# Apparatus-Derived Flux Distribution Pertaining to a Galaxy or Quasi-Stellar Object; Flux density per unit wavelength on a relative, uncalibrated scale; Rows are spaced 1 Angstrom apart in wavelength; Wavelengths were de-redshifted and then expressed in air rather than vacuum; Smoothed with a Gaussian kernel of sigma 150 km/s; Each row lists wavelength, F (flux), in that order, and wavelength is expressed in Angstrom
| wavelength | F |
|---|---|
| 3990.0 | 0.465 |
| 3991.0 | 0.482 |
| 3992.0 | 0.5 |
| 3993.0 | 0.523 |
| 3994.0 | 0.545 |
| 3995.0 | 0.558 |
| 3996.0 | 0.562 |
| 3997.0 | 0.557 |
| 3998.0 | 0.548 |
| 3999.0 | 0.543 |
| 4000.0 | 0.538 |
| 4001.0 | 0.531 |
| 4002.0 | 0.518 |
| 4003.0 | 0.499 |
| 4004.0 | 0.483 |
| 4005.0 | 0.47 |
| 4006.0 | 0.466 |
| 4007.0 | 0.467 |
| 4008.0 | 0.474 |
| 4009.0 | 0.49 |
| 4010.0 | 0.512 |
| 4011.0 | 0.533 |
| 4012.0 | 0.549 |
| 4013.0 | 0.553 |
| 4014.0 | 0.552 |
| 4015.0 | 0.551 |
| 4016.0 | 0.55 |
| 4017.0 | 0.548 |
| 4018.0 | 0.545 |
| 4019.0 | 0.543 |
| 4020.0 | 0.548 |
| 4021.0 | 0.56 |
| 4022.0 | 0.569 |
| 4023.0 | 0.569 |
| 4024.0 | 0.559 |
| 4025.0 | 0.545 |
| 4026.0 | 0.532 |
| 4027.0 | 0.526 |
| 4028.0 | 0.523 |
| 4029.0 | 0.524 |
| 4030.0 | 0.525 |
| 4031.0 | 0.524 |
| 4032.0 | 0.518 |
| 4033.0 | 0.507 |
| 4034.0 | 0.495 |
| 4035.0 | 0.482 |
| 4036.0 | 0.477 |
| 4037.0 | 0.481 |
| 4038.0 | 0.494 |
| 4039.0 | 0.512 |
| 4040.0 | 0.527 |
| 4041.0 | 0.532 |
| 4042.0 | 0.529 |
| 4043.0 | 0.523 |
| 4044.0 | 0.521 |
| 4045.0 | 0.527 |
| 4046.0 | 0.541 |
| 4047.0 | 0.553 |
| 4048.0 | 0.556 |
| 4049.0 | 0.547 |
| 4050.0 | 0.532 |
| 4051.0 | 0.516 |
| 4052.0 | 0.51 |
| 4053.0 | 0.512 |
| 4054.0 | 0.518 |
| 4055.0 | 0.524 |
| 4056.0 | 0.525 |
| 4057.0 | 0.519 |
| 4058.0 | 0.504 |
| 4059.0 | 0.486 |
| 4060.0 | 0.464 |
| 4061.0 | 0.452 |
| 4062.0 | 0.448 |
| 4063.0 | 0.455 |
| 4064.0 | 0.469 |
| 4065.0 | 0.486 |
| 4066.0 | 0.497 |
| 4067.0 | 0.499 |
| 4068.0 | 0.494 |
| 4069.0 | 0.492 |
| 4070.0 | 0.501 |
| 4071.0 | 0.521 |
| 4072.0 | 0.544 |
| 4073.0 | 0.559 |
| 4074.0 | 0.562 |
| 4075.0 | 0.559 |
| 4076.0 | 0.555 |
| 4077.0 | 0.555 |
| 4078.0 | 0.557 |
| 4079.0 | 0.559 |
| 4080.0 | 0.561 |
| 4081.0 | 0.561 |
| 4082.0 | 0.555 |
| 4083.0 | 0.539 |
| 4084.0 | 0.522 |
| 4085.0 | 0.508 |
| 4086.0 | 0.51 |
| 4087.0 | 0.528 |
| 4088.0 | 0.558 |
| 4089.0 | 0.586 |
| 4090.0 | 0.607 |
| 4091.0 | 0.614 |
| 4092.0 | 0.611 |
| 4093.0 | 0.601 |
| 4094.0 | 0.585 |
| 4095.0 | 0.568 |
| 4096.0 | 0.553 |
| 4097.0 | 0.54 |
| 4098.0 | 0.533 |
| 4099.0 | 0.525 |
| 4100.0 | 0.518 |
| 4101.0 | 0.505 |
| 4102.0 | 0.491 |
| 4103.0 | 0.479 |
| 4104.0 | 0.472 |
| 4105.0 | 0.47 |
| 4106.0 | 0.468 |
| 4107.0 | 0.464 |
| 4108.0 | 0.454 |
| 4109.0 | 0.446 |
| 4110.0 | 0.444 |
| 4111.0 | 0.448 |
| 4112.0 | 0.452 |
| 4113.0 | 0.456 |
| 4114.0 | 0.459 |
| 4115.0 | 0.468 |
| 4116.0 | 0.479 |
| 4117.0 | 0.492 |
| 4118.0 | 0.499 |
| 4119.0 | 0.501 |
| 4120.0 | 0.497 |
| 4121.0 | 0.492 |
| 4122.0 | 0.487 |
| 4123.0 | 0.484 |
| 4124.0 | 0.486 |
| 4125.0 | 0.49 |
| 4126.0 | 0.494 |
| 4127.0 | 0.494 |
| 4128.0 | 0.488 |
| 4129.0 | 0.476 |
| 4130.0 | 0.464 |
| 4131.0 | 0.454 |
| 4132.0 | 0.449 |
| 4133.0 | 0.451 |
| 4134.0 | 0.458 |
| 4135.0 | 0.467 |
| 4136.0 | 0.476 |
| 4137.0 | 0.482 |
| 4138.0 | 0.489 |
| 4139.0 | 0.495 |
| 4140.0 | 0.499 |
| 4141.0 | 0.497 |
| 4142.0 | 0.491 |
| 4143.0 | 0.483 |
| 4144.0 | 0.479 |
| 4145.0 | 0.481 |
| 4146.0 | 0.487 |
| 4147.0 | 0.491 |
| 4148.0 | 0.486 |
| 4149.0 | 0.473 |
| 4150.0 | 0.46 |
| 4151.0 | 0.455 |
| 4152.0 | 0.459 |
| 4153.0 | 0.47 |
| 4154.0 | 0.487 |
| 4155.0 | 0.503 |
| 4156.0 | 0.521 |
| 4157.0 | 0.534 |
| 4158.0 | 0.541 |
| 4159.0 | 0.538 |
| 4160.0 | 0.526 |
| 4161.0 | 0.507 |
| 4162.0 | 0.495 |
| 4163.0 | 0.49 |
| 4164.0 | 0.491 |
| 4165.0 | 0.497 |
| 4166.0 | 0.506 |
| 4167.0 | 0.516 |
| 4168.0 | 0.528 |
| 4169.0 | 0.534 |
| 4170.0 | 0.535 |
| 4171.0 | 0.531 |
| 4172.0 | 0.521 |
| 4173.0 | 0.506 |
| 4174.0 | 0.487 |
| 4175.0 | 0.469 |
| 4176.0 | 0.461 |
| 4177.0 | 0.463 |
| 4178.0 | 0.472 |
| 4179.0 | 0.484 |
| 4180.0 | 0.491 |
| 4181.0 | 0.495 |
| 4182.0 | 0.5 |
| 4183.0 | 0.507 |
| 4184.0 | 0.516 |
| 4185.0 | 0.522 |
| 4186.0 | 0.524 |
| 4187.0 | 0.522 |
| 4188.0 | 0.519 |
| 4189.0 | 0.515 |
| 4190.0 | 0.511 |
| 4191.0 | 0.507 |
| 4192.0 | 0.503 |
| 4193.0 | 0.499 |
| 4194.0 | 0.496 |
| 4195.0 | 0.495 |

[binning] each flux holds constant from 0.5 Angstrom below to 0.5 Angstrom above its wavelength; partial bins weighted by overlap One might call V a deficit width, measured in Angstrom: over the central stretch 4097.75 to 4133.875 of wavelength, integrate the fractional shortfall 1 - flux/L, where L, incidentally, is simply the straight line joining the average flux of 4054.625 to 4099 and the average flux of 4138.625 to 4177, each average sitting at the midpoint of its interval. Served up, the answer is 2.6 Angstrom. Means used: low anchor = 0.532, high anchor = 0.498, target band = 0.478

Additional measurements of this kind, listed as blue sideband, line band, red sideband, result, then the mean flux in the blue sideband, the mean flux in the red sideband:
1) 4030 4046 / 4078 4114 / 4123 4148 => -2.1 Angstrom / 0.511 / 0.48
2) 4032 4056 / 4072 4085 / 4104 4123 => -1.5 Angstrom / 0.518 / 0.471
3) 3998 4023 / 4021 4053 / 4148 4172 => -0.2 Angstrom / 0.526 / 0.504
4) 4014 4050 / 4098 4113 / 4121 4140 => 0.5 Angstrom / 0.531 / 0.478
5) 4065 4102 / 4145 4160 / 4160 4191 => 0.6 Angstrom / 0.544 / 0.504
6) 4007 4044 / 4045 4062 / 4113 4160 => 0.0 Angstrom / 0.526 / 0.485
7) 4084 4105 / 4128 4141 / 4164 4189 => 1.3 Angstrom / 0.542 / 0.504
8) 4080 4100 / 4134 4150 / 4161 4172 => 1.3 Angstrom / 0.557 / 0.512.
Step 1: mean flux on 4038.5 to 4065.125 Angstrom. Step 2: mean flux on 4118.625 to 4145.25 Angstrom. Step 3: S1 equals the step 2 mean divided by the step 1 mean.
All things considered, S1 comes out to 0.94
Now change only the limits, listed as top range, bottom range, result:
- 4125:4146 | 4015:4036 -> 0.90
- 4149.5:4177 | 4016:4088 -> 0.96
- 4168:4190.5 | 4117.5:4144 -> 1.05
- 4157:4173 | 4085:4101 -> 0.93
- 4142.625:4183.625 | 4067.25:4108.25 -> 0.93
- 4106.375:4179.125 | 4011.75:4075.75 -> 0.93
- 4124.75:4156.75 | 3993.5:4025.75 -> 0.90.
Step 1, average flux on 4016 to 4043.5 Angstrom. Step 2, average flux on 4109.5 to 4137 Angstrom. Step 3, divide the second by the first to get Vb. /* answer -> 0.9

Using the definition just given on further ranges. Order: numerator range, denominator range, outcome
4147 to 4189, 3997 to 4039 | 0.96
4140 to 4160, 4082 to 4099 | 0.88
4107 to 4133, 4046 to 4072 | 0.94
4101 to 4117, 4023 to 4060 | 0.90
